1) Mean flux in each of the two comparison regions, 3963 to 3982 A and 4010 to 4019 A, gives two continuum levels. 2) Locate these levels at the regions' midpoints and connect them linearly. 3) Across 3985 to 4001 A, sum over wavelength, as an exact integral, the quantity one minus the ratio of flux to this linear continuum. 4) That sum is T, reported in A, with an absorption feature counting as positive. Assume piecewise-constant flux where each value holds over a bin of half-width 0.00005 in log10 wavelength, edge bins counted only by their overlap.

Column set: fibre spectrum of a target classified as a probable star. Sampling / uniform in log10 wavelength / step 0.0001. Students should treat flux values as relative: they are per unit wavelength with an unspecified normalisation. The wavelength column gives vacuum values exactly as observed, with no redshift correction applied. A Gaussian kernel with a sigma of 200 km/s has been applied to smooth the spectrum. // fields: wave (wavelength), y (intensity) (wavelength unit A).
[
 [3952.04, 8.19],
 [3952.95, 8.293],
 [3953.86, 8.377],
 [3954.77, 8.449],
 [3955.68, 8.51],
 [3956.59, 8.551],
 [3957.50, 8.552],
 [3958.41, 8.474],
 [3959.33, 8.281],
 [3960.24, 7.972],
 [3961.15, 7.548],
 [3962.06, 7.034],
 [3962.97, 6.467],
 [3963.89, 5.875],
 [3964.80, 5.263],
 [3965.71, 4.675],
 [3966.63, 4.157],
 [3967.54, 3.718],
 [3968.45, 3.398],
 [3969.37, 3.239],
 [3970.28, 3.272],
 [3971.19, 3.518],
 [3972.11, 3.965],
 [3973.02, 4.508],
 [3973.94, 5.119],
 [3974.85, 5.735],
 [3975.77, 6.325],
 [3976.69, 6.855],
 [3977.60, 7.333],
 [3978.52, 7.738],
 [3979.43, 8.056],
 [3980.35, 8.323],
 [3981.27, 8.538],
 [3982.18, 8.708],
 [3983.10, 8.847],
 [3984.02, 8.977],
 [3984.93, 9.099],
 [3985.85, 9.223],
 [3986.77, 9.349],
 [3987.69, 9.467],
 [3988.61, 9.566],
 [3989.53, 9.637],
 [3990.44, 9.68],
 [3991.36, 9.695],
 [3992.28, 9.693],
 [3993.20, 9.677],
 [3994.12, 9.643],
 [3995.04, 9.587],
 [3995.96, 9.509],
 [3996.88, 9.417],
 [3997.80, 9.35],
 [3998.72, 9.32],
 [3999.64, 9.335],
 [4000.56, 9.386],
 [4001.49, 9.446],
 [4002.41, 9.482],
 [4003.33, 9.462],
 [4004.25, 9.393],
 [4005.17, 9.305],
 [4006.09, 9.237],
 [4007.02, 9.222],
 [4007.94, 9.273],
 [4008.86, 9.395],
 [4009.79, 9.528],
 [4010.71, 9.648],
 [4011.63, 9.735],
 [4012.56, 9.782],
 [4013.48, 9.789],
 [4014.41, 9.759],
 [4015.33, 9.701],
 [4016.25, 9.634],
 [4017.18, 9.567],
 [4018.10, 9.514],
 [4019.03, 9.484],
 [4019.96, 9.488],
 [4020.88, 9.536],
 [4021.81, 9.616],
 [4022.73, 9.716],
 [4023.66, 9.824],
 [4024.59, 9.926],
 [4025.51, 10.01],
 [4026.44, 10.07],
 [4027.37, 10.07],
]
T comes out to -4.16 A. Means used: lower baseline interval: 5.55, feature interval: 9.49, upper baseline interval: 9.67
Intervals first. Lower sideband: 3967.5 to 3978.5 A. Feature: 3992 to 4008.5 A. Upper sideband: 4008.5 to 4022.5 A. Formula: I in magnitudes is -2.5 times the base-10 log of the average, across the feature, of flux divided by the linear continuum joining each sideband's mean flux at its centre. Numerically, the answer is -0.19 mag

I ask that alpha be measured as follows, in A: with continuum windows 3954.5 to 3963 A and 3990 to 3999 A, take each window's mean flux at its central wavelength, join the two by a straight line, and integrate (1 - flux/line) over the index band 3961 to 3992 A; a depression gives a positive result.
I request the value 7.0 A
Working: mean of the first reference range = 8.05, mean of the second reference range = 9.56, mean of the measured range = 6.86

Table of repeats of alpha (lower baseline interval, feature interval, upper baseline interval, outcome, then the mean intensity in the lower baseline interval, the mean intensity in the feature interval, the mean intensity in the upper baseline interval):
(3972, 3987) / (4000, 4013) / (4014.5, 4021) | -0.70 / 7.51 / 9.44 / 9.58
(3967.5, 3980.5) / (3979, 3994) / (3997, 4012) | -4.59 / 5.39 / 9.17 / 9.41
